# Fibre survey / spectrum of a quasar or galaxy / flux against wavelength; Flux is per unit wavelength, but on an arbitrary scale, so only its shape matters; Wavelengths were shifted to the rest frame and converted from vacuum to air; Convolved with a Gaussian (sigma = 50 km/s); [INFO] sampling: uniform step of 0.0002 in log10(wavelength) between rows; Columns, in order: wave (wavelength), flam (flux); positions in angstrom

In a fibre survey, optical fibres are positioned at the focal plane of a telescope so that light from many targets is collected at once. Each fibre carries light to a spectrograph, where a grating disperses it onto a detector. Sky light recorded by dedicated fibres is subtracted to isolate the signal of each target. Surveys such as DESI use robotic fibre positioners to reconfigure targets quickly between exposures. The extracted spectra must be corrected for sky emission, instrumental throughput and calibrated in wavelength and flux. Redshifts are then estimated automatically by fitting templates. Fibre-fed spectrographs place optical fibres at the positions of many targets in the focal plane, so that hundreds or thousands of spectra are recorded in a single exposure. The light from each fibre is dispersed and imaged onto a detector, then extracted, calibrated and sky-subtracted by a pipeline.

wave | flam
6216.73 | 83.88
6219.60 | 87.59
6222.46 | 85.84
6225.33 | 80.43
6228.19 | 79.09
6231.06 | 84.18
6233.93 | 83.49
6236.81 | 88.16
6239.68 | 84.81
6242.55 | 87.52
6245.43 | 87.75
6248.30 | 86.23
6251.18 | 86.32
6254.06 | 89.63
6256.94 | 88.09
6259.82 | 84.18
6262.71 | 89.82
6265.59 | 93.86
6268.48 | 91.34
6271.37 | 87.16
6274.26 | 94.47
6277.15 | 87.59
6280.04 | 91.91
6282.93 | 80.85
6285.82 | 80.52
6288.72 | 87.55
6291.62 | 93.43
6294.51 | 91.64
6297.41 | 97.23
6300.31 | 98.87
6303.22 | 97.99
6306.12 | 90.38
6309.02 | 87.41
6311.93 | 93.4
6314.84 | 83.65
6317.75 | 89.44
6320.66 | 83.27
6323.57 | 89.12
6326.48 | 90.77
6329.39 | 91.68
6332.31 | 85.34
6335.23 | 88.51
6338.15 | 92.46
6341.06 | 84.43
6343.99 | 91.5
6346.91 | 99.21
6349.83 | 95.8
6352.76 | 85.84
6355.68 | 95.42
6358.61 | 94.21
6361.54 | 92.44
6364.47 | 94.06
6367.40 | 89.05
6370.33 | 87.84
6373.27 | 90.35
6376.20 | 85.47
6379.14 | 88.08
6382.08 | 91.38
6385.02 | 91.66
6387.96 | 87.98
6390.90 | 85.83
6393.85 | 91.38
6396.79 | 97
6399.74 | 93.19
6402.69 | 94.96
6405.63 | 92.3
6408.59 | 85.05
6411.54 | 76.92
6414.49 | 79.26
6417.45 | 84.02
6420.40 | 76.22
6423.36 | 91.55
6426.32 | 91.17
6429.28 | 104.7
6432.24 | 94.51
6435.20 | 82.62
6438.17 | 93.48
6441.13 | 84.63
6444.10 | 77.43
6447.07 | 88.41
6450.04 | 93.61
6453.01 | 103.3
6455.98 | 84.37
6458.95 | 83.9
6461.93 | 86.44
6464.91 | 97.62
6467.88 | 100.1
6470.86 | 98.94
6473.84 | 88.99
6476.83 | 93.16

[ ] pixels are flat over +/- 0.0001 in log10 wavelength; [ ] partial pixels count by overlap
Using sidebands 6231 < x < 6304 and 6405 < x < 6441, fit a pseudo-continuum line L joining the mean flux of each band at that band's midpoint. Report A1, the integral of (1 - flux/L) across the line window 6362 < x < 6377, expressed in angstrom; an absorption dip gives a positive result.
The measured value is -0.3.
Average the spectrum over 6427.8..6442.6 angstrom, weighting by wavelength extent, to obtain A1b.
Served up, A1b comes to 92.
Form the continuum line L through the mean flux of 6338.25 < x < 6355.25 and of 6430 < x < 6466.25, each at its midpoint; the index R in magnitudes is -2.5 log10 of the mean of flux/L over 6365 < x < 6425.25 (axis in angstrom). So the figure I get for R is 0.03 mag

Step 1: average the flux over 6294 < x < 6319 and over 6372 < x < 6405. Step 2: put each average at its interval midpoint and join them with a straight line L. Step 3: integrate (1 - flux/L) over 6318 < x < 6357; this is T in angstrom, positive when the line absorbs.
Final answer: 0.6 angstrom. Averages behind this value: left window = 92.2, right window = 90.7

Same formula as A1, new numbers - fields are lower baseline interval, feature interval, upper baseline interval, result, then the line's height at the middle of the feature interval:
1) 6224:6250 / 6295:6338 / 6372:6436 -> -1.9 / 86.7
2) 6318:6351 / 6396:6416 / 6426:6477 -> 0.6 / 91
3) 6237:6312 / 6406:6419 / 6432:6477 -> 1.2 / 90.3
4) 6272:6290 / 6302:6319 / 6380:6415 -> -0.5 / 87.7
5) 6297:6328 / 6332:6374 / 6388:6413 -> -0.5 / 90.2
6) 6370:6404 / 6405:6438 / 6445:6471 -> 1.5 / 91.4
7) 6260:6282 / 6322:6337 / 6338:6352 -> 0.5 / 91.9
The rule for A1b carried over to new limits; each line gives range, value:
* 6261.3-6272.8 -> 90.5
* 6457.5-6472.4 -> 93.4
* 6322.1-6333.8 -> 89.2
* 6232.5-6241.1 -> 85.4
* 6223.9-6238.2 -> 83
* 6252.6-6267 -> 89.1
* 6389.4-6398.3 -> 91.4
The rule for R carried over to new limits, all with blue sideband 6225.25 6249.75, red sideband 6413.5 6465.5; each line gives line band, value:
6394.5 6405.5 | -0.08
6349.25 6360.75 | -0.07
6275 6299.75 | -0.04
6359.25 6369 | -0.06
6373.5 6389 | -0.02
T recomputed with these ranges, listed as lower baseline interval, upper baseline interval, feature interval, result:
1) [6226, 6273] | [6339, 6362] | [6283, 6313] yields -0.6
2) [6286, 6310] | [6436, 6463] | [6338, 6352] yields -0.2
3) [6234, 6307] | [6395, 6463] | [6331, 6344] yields 0.1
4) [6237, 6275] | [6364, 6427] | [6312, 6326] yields 0.2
